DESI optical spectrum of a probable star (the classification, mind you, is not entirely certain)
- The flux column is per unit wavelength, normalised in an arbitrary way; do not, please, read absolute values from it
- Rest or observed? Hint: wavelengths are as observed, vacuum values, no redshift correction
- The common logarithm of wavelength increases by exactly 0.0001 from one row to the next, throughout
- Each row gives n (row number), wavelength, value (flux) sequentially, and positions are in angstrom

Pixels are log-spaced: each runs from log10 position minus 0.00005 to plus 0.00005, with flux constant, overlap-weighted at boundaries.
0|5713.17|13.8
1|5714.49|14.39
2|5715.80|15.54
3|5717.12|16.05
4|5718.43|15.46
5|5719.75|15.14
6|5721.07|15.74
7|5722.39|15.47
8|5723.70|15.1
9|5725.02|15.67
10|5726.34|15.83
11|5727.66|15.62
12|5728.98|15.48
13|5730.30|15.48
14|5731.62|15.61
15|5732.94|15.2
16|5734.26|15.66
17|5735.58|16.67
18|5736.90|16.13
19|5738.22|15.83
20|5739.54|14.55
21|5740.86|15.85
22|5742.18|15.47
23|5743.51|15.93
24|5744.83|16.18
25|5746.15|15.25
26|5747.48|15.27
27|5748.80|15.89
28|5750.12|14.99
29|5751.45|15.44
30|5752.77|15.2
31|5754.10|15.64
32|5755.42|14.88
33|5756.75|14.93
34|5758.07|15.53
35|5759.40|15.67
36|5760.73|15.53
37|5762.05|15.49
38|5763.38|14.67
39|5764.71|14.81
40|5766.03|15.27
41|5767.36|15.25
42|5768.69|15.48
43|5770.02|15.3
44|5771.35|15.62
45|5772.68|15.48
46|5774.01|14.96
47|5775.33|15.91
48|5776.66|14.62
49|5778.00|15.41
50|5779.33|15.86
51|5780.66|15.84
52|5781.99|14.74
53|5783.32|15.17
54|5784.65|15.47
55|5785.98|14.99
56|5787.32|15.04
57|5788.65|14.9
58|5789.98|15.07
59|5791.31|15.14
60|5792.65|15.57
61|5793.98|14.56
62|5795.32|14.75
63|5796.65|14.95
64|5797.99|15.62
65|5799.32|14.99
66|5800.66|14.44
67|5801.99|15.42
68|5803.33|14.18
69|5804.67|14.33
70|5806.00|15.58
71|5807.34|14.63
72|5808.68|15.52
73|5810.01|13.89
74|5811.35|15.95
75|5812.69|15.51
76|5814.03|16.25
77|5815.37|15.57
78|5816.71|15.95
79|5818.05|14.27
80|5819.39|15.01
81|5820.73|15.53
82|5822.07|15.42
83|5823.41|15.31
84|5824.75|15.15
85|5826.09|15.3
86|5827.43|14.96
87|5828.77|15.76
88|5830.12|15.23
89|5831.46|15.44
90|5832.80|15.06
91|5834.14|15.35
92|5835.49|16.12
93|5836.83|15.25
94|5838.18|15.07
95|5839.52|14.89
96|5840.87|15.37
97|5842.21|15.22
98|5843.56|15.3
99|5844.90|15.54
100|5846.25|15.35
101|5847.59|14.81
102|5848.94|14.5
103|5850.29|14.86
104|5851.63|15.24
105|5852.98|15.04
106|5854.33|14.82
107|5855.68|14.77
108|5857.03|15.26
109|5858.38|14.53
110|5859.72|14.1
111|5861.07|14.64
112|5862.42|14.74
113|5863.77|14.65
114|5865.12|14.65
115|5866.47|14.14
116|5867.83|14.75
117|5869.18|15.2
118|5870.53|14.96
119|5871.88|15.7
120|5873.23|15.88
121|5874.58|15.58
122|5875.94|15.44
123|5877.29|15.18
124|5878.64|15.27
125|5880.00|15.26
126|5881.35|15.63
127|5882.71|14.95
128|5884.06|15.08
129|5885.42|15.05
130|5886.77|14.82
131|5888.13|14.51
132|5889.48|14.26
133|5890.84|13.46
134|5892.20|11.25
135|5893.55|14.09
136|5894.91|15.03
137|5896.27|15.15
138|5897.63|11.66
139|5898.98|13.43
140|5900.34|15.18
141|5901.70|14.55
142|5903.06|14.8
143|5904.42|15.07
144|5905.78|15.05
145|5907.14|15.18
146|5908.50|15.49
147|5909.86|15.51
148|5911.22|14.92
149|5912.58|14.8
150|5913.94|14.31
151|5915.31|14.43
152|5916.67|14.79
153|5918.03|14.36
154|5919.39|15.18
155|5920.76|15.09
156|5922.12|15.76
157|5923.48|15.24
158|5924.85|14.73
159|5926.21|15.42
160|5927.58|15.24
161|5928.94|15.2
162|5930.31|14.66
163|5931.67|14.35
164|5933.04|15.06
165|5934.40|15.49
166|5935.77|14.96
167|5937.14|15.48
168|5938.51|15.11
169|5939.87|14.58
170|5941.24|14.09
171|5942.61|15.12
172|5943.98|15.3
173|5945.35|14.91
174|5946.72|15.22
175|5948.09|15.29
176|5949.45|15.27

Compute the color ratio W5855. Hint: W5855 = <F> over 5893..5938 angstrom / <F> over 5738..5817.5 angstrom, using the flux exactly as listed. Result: 0.97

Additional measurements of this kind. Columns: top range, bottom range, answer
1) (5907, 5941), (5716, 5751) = 0.96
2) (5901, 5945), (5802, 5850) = 0.98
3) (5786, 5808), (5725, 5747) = 0.95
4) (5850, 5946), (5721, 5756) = 0.95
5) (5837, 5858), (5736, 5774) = 0.98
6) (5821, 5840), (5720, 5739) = 0.98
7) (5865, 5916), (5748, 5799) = 0.97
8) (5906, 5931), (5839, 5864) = 1.01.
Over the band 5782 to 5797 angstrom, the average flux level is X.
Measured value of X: 15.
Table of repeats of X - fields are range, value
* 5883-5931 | 14.7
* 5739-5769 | 15.4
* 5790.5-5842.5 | 15.2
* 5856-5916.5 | 14.7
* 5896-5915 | 14.6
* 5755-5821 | 15.2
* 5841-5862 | 14.9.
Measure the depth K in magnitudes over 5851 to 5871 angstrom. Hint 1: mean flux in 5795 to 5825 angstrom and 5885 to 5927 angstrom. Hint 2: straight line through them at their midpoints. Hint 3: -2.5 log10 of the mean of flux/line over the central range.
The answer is 0.01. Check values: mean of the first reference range 15.1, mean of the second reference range 14.6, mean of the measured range 14.8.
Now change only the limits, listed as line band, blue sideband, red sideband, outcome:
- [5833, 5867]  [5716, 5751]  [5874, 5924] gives 0.000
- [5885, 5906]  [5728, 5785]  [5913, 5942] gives 0.062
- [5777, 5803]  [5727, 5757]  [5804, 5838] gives 0.018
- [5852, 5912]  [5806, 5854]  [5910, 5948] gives 0.026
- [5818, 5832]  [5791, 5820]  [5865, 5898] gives -0.019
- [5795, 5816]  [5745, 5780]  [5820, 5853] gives 0.013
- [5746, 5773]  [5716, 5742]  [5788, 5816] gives 0.006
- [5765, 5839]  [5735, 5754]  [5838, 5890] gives 0.007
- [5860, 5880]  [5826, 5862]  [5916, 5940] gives 0.003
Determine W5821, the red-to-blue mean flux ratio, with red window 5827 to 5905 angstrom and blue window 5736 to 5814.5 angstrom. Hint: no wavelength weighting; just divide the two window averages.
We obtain 0.97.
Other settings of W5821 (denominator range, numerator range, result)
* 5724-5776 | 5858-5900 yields 0.94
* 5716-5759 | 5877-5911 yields 0.94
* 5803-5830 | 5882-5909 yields 0.95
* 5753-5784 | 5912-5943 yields 0.98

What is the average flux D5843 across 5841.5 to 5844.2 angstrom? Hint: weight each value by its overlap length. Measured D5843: 15.3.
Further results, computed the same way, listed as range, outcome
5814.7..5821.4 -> 15.3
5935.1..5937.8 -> 15.2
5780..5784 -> 15.3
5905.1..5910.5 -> 15.3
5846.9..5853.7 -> 14.9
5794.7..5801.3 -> 15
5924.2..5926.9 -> 15.1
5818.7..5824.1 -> 15.3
